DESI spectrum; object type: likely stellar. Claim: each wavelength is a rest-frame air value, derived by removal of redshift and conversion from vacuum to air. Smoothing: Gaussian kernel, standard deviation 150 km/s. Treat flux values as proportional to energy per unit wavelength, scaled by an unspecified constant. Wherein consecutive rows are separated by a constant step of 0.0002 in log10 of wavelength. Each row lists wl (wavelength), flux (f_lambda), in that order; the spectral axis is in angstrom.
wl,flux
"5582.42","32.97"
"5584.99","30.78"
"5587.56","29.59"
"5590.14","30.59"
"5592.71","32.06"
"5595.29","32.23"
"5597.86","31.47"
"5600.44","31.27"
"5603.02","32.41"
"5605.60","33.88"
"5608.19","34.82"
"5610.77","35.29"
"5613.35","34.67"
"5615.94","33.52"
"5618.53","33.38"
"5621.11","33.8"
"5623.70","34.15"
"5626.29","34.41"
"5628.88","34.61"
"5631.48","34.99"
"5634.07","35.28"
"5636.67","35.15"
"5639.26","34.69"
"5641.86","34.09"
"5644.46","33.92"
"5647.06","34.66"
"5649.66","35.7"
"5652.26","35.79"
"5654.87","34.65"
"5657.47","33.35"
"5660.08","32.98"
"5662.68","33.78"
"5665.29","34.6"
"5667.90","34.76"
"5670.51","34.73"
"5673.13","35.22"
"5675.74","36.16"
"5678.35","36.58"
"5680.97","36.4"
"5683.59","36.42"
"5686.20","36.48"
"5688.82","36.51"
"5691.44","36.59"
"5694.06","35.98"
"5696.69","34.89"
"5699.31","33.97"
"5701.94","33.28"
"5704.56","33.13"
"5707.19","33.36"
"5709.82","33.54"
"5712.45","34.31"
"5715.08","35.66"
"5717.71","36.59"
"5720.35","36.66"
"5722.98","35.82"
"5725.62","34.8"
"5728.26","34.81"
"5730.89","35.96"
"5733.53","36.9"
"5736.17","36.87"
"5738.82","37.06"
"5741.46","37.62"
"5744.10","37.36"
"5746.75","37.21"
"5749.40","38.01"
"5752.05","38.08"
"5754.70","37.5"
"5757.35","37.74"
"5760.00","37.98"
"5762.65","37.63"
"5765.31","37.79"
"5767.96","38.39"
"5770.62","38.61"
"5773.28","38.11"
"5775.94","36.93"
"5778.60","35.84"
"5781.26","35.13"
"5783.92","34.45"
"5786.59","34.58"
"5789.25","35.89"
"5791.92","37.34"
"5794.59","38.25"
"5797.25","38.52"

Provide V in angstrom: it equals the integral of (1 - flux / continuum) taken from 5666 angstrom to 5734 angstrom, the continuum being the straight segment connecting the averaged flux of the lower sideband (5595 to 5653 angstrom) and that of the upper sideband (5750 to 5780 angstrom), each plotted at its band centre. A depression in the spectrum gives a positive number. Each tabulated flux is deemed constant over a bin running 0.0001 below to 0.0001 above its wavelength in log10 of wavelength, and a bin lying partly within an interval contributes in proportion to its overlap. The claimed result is 1.3 angstrom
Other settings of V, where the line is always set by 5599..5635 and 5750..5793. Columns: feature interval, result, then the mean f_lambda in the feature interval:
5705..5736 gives 0.6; 35.3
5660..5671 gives 0.2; 34.3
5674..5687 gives -0.4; 36.4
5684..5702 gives -0.1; 35.6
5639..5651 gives 0.0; 34.6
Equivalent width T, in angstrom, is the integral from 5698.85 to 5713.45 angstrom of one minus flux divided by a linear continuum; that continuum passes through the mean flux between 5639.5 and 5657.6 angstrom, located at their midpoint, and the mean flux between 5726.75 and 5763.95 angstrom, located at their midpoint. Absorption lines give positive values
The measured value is 1.1 angstrom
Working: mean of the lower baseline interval 34.7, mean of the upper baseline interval 37.2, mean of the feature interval 33.6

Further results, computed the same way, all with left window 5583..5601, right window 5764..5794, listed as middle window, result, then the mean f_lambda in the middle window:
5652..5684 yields -1.5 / 35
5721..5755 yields -1.2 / 36.7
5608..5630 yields -1.6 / 34.3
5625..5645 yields -1.4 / 34.7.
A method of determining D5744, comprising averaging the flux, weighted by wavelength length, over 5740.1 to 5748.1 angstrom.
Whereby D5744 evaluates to 37.4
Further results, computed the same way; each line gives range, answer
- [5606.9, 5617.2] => 34.6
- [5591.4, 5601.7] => 31.8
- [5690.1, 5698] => 35.8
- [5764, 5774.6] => 38.2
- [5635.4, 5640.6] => 34.9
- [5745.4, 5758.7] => 37.7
